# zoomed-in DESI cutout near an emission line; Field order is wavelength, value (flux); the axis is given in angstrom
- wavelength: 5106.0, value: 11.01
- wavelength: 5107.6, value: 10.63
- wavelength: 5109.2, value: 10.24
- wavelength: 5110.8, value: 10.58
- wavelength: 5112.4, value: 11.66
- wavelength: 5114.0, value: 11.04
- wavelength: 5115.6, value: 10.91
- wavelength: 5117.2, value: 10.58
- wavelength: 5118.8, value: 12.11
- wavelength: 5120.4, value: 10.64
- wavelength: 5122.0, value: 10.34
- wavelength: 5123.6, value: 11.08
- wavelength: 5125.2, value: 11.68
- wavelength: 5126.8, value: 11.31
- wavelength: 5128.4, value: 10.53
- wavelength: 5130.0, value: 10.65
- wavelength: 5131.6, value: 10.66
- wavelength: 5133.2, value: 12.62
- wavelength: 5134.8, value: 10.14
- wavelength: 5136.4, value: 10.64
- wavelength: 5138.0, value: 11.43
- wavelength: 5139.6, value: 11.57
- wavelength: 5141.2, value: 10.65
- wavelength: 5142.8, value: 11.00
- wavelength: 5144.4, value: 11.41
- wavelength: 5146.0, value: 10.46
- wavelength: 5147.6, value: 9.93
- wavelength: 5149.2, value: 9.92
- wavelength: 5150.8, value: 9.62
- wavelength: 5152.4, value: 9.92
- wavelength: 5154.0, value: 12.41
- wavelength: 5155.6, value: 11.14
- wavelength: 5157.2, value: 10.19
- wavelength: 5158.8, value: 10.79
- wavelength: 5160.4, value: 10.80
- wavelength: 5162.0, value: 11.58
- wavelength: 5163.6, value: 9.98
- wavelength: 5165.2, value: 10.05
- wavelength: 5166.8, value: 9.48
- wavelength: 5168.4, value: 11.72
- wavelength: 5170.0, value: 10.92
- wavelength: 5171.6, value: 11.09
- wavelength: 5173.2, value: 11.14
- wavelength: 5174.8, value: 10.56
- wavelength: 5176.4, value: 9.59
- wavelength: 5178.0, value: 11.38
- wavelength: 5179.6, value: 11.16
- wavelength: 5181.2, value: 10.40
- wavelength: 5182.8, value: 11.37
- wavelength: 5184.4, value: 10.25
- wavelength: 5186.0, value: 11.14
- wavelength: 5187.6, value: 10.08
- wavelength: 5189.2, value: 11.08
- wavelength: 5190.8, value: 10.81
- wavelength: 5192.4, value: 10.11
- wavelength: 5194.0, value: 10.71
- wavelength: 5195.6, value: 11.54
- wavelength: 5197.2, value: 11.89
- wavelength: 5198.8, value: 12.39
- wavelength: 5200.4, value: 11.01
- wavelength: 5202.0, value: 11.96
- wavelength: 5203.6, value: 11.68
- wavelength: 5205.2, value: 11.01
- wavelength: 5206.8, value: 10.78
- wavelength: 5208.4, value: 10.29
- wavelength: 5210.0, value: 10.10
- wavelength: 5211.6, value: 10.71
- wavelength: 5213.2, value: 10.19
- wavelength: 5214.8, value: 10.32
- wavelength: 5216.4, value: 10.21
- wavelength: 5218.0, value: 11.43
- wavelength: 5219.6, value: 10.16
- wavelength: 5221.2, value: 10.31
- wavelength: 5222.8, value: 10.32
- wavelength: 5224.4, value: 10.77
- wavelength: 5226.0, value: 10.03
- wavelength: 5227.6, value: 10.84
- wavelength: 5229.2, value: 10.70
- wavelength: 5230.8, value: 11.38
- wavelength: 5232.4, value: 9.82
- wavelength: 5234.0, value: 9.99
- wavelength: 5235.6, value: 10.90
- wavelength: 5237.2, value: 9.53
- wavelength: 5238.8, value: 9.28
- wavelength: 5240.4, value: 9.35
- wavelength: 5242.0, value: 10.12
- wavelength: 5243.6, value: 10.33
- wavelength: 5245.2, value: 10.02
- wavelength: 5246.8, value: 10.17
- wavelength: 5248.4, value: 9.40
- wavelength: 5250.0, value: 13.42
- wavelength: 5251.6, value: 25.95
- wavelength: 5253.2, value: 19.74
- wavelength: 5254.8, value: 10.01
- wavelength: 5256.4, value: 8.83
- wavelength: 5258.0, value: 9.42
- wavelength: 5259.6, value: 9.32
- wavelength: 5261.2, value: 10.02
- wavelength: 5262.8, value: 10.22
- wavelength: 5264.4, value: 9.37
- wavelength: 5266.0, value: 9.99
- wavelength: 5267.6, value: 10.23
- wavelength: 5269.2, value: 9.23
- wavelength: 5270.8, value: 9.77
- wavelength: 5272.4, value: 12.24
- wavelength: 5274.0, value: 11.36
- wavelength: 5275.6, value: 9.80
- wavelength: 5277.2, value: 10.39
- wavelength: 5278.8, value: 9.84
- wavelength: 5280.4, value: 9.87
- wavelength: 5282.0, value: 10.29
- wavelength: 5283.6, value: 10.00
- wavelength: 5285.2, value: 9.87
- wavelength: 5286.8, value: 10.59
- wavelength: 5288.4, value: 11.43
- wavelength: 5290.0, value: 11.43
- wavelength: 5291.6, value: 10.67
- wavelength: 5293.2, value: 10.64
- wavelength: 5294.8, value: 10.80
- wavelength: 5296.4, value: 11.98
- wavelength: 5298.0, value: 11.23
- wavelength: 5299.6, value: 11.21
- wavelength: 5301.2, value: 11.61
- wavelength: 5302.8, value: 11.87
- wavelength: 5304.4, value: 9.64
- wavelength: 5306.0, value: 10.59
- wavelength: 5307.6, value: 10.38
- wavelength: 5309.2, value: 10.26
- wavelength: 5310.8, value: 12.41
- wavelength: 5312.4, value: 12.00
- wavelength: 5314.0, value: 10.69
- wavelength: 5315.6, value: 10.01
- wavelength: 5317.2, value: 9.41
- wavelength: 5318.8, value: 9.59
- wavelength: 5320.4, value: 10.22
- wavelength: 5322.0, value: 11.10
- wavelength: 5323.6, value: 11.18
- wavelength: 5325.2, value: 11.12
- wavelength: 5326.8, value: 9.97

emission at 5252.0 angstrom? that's Hbeta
